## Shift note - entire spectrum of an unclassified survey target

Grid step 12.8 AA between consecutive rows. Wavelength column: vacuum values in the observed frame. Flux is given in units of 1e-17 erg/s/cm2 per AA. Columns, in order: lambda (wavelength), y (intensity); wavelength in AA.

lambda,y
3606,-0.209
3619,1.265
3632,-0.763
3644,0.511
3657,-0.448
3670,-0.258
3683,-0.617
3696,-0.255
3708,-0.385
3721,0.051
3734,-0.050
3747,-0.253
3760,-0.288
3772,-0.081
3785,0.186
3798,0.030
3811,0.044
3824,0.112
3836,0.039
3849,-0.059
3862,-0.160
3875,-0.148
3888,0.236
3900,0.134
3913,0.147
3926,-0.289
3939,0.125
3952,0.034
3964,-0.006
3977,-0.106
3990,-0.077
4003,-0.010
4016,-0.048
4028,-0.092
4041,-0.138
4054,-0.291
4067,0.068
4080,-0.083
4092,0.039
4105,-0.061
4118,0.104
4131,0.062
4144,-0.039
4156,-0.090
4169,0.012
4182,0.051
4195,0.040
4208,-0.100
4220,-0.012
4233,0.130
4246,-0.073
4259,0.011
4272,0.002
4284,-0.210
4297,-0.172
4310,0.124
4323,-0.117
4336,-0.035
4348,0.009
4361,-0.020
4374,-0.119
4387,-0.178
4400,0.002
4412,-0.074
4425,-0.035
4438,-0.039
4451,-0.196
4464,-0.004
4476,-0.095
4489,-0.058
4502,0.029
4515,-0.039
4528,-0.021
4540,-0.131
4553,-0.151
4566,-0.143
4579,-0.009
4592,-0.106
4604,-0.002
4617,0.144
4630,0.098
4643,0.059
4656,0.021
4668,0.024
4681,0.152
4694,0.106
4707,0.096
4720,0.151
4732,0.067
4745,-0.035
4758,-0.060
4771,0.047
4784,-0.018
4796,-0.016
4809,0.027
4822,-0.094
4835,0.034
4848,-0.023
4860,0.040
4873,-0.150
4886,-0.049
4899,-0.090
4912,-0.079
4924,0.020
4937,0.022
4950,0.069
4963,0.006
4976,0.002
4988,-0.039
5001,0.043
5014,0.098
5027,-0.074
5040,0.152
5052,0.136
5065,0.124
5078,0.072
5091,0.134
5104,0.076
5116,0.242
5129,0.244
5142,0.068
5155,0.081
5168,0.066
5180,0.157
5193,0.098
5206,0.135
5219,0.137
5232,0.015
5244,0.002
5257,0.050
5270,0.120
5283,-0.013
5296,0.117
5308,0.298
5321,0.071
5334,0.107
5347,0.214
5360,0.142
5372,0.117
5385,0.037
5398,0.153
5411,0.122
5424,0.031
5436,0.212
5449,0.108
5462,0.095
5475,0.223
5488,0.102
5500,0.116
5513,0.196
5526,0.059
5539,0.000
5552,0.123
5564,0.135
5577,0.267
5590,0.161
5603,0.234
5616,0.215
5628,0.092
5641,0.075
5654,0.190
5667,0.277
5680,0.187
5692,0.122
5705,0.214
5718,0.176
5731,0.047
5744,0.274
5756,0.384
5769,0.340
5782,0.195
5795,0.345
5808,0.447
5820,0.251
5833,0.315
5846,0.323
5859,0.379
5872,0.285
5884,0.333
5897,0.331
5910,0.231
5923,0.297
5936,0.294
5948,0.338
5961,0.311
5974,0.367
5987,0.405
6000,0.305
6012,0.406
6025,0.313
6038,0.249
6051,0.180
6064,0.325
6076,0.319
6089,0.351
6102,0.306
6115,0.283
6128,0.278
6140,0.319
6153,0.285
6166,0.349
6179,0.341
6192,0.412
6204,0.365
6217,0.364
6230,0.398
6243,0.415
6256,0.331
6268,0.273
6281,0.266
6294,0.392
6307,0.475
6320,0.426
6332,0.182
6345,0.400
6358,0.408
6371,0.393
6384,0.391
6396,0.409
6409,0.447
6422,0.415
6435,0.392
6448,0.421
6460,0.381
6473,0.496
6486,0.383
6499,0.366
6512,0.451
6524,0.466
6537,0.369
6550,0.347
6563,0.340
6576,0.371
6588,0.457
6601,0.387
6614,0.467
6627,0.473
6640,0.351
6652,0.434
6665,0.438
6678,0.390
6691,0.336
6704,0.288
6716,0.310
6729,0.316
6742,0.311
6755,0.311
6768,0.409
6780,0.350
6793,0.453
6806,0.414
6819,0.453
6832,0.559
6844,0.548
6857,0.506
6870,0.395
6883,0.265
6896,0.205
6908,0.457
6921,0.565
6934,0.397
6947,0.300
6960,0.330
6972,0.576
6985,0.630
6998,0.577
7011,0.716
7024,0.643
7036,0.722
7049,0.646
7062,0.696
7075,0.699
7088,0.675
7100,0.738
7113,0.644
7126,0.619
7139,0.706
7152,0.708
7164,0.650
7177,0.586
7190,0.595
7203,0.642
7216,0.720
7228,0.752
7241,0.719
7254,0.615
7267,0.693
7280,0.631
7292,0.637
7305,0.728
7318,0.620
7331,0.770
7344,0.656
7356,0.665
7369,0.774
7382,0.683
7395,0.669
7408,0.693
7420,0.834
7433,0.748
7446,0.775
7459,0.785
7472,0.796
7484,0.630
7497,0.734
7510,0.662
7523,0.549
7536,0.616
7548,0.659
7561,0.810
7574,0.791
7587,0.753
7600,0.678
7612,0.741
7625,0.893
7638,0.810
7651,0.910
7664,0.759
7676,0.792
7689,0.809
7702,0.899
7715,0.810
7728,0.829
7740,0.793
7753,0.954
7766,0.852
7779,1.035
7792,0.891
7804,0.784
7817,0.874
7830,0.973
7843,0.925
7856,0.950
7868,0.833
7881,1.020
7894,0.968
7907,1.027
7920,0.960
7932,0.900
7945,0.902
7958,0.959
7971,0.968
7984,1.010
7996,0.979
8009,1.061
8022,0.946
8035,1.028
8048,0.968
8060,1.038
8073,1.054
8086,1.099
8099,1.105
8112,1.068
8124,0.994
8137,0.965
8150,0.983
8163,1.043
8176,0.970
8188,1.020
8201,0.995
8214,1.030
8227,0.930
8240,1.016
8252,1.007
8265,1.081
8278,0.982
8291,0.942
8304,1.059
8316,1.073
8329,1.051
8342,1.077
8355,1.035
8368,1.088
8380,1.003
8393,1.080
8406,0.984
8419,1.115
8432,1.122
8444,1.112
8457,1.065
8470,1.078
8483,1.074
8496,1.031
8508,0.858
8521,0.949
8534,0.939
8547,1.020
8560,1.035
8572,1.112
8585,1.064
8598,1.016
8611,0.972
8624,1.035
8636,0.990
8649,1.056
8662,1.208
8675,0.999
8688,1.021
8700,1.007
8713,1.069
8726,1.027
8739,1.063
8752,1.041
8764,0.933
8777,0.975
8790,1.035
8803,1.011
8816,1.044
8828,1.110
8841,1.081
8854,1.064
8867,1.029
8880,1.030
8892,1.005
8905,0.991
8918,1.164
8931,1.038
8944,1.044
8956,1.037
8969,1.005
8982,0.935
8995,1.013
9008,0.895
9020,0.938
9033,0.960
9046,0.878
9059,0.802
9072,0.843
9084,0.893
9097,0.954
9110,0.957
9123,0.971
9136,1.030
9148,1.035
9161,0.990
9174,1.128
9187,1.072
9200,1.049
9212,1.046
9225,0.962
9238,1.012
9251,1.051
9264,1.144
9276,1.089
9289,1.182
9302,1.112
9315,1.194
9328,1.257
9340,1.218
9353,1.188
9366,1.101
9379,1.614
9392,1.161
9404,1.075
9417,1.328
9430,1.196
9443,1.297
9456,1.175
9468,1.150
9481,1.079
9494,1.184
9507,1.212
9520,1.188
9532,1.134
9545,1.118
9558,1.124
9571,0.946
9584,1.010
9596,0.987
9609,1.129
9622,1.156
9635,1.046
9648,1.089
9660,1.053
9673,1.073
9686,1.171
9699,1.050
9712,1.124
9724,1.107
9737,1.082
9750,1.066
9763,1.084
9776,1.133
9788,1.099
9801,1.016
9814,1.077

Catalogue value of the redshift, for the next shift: 0.75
